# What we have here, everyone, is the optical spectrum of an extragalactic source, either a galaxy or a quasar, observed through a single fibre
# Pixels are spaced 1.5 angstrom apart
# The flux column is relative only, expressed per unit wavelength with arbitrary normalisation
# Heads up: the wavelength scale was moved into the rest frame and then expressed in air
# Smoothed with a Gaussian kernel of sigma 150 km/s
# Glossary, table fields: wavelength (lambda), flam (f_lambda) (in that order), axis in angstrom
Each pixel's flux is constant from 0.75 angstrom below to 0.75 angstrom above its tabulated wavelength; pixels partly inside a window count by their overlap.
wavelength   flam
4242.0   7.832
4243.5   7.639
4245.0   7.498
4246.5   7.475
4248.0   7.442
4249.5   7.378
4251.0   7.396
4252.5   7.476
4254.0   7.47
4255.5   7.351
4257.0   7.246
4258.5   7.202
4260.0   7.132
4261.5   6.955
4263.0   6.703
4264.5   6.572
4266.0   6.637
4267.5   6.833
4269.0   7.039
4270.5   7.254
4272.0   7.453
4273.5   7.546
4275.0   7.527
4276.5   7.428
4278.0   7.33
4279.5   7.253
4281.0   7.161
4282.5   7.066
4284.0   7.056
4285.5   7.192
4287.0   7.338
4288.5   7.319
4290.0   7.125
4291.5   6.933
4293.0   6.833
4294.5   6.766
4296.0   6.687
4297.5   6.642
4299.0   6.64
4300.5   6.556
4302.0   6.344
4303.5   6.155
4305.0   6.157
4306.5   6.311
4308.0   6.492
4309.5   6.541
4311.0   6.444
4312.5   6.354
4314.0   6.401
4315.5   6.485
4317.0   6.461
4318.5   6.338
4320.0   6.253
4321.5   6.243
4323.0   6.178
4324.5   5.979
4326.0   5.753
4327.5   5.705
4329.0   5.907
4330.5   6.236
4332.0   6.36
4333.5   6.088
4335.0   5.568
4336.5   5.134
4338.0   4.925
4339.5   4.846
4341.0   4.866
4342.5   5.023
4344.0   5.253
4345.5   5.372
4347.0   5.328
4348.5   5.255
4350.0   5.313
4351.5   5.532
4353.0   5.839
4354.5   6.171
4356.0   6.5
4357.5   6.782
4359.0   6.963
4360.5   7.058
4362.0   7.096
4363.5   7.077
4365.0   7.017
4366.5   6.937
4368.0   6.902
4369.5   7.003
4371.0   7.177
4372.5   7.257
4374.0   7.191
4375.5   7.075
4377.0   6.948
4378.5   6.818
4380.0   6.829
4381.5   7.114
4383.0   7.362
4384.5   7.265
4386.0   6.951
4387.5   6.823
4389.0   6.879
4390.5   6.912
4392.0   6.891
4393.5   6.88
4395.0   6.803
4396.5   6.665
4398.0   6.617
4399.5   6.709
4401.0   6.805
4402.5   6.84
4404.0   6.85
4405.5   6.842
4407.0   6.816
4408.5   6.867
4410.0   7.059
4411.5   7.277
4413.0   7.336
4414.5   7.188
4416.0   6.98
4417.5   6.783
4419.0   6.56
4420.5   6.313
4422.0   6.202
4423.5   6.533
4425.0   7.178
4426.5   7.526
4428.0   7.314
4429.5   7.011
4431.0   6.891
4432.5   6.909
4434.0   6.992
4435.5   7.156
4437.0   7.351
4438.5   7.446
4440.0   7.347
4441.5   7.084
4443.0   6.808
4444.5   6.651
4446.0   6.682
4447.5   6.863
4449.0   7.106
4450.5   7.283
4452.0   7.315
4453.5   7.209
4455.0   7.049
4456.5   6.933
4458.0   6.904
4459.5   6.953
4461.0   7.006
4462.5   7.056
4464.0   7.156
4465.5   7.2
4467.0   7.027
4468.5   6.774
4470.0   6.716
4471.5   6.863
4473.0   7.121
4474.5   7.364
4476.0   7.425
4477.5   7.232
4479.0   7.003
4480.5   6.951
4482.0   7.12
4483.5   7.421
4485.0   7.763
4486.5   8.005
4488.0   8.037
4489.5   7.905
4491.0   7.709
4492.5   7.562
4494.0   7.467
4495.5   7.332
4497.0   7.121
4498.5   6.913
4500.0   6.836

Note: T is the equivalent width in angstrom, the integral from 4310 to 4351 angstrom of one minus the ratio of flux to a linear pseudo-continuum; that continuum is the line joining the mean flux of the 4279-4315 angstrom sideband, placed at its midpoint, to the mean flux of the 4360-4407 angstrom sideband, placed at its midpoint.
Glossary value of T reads 6.2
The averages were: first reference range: 6.73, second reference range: 6.95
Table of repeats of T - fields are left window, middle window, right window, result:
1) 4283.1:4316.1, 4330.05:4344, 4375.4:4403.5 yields 2.8 angstrom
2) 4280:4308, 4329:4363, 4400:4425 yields 5.0 angstrom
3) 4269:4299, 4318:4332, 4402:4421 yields 2.0 angstrom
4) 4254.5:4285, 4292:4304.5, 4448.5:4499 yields 1.0 angstrom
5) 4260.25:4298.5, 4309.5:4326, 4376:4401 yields 1.7 angstrom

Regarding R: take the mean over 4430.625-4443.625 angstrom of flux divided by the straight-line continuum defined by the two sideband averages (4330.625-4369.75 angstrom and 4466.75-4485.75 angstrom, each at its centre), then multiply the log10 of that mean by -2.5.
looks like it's -0.05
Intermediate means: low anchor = 6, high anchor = 7.14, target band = 7.12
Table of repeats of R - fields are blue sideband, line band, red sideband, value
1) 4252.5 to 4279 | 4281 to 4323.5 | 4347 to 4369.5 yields 0.04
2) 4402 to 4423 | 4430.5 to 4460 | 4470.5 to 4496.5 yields 0.01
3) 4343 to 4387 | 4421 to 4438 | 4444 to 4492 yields -0.01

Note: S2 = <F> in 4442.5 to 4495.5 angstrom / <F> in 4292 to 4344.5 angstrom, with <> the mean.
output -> 1.2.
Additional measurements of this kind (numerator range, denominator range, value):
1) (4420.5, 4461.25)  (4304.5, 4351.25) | 1.20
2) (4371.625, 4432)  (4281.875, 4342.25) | 1.10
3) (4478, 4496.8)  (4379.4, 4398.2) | 1.08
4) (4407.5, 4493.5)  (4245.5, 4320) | 1.03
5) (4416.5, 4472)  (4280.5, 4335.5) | 1.08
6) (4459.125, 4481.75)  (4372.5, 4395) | 1.01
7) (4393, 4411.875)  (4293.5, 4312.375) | 1.06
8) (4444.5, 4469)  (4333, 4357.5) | 1.28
